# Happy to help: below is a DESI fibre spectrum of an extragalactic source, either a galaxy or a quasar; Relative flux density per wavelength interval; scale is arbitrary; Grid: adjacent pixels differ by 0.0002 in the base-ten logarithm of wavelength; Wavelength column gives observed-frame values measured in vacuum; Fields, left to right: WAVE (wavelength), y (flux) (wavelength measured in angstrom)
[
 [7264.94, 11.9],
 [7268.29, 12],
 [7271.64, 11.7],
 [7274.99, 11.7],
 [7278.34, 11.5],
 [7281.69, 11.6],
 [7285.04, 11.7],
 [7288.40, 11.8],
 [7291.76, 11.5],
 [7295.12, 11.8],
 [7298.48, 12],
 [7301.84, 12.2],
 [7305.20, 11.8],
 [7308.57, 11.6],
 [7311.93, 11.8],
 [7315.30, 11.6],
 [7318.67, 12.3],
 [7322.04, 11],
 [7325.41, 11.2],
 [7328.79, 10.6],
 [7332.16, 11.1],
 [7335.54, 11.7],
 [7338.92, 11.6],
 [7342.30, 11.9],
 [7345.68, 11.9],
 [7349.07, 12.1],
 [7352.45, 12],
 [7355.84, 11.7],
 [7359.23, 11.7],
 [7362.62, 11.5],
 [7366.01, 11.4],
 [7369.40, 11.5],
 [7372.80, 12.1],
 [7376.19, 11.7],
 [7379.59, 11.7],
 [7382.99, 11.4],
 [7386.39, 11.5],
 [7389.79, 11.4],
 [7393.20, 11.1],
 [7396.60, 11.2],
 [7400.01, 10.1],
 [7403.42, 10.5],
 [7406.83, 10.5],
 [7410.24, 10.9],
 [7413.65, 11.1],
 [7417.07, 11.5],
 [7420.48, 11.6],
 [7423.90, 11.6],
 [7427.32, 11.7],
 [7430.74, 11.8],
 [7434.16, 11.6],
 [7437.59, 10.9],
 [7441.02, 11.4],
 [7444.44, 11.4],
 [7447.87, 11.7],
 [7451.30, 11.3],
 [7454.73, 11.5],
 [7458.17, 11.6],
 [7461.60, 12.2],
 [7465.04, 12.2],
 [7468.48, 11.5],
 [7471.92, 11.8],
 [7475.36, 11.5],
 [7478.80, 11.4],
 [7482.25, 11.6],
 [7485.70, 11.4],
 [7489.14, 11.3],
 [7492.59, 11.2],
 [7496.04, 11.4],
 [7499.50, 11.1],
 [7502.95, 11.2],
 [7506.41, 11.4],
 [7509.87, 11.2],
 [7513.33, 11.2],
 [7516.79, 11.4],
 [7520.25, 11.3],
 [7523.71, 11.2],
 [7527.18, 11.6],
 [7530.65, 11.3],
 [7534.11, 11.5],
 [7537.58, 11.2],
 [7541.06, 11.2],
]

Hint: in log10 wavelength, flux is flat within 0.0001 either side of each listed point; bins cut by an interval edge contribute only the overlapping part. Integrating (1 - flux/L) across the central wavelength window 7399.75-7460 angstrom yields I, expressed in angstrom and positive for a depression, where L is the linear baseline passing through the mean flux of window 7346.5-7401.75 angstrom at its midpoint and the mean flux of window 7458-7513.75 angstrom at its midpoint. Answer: 1.1 angstrom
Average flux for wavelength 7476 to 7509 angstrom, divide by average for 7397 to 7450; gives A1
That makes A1 1.01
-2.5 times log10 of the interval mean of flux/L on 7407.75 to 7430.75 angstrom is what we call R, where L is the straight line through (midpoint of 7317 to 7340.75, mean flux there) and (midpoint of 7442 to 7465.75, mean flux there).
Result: 0.02 mag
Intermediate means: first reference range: 11.4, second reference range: 11.7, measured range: 11.4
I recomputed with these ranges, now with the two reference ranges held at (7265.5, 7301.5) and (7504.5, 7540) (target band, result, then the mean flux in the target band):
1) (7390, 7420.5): 1.6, 10.9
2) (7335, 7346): -0.1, 11.8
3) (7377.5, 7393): 0.1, 11.5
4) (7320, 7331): 0.7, 11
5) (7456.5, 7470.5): -0.5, 11.9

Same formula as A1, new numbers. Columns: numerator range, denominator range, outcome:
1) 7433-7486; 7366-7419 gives 1.03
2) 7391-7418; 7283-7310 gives 0.92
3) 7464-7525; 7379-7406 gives 1.03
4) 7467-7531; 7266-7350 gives 0.97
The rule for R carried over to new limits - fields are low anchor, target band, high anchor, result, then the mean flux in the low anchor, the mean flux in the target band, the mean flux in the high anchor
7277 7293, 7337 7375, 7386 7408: -0.058 mag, 11.6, 11.8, 10.9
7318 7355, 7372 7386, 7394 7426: -0.041 mag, 11.6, 11.7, 11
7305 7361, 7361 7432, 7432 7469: 0.026 mag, 11.6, 11.3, 11.6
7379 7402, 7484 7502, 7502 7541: 0.000 mag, 11.2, 11.3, 11.3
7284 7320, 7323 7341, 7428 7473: 0.050 mag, 11.8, 11.2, 11.6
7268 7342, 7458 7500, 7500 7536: -0.018 mag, 11.6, 11.6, 11.3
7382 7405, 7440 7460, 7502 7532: -0.033 mag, 11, 11.5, 11.3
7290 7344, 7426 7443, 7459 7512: 0.005 mag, 11.6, 11.5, 11.5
